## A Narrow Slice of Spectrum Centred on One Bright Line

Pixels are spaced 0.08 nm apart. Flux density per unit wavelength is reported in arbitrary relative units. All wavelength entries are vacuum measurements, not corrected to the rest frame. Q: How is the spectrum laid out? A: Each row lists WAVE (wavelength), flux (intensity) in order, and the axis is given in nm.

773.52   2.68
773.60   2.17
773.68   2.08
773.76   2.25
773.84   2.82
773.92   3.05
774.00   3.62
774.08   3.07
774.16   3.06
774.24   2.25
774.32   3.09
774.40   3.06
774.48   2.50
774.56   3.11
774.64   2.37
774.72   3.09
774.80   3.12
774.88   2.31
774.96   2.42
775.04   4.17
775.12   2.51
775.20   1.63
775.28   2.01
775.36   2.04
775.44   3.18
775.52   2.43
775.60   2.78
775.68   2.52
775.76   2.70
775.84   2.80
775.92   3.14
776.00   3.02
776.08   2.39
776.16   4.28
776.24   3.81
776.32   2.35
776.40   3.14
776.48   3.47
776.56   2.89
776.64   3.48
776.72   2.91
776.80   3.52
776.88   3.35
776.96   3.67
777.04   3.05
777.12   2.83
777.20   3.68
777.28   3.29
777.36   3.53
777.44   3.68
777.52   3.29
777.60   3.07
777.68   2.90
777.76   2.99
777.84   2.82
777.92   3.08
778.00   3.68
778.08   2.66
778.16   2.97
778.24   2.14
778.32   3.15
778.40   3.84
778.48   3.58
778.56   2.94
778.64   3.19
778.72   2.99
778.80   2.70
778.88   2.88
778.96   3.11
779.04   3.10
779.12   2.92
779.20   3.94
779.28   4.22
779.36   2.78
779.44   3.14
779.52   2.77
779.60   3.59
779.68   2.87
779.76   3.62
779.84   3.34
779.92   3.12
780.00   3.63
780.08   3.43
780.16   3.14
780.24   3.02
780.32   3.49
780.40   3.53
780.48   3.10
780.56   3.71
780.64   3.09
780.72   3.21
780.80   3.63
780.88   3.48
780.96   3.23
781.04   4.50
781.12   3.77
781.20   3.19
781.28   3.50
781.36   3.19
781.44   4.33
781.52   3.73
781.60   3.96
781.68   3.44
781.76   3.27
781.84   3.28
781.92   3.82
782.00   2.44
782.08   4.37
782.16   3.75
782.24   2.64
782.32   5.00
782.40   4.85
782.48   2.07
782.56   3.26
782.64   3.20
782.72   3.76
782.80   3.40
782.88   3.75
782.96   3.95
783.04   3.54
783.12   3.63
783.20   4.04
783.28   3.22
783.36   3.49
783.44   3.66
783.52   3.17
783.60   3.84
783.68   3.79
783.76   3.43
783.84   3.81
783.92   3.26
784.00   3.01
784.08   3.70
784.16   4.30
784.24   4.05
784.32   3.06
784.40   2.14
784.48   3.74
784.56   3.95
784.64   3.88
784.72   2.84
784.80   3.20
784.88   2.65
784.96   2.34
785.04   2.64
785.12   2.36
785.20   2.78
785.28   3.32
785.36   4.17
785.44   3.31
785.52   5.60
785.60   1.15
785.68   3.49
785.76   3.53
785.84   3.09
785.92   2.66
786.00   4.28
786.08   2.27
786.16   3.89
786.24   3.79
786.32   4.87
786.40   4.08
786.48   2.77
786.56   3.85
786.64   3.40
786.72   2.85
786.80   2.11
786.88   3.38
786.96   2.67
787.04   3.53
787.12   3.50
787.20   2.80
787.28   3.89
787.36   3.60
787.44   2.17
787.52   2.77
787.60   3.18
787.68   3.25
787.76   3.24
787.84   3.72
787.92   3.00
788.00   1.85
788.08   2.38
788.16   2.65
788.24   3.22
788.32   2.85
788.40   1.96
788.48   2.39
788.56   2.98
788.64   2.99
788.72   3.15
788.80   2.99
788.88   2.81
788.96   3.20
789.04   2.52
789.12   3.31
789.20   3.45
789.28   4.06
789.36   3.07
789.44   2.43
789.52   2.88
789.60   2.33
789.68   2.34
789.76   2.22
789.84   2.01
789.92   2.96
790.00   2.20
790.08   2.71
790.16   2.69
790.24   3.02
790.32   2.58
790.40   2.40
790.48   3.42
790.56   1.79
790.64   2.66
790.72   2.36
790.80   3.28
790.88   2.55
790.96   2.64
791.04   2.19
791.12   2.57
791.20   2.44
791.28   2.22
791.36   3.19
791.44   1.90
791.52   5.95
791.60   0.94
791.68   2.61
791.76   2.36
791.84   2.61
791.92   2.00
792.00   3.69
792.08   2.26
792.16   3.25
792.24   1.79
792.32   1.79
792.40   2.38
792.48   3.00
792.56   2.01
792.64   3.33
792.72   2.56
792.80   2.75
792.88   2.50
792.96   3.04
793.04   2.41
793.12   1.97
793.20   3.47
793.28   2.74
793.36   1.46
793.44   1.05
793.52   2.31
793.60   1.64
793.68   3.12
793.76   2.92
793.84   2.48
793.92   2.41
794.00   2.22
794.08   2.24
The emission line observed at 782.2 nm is Mg II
